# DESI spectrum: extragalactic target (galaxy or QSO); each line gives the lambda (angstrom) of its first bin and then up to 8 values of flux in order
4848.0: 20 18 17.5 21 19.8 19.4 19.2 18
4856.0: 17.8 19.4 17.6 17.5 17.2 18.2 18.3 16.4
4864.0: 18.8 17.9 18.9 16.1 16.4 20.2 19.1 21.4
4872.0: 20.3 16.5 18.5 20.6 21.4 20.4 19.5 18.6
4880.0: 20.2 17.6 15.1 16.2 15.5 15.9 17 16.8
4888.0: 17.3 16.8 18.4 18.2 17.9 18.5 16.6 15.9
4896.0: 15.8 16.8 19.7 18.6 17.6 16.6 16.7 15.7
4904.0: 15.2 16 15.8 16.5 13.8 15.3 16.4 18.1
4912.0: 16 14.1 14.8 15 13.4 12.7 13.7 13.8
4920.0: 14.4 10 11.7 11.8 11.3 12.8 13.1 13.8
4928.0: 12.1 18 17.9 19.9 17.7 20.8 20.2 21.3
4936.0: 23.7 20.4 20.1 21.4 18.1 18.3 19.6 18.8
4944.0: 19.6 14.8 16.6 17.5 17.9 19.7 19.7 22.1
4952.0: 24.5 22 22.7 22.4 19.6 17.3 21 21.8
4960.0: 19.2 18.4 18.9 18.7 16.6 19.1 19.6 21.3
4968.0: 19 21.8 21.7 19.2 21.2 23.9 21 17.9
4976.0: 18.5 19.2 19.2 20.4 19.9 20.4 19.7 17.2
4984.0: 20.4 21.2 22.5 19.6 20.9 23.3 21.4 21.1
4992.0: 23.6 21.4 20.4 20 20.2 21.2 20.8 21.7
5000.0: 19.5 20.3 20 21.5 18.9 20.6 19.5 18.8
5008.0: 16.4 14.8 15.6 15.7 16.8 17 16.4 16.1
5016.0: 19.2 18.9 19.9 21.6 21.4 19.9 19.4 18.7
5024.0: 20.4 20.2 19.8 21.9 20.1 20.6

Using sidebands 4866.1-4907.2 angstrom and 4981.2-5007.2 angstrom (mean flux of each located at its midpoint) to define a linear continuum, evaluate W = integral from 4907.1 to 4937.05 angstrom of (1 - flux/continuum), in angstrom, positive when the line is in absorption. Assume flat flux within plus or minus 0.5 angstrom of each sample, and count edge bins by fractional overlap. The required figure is 5.0 angstrom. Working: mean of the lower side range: 17.7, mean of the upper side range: 20.6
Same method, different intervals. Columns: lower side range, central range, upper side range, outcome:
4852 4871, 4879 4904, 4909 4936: -0.5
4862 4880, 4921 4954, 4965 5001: 3.2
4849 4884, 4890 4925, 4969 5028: 6.4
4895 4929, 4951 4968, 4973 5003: -1.7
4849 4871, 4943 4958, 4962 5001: 0.1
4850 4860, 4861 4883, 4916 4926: -2.0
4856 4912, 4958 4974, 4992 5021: -1.2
